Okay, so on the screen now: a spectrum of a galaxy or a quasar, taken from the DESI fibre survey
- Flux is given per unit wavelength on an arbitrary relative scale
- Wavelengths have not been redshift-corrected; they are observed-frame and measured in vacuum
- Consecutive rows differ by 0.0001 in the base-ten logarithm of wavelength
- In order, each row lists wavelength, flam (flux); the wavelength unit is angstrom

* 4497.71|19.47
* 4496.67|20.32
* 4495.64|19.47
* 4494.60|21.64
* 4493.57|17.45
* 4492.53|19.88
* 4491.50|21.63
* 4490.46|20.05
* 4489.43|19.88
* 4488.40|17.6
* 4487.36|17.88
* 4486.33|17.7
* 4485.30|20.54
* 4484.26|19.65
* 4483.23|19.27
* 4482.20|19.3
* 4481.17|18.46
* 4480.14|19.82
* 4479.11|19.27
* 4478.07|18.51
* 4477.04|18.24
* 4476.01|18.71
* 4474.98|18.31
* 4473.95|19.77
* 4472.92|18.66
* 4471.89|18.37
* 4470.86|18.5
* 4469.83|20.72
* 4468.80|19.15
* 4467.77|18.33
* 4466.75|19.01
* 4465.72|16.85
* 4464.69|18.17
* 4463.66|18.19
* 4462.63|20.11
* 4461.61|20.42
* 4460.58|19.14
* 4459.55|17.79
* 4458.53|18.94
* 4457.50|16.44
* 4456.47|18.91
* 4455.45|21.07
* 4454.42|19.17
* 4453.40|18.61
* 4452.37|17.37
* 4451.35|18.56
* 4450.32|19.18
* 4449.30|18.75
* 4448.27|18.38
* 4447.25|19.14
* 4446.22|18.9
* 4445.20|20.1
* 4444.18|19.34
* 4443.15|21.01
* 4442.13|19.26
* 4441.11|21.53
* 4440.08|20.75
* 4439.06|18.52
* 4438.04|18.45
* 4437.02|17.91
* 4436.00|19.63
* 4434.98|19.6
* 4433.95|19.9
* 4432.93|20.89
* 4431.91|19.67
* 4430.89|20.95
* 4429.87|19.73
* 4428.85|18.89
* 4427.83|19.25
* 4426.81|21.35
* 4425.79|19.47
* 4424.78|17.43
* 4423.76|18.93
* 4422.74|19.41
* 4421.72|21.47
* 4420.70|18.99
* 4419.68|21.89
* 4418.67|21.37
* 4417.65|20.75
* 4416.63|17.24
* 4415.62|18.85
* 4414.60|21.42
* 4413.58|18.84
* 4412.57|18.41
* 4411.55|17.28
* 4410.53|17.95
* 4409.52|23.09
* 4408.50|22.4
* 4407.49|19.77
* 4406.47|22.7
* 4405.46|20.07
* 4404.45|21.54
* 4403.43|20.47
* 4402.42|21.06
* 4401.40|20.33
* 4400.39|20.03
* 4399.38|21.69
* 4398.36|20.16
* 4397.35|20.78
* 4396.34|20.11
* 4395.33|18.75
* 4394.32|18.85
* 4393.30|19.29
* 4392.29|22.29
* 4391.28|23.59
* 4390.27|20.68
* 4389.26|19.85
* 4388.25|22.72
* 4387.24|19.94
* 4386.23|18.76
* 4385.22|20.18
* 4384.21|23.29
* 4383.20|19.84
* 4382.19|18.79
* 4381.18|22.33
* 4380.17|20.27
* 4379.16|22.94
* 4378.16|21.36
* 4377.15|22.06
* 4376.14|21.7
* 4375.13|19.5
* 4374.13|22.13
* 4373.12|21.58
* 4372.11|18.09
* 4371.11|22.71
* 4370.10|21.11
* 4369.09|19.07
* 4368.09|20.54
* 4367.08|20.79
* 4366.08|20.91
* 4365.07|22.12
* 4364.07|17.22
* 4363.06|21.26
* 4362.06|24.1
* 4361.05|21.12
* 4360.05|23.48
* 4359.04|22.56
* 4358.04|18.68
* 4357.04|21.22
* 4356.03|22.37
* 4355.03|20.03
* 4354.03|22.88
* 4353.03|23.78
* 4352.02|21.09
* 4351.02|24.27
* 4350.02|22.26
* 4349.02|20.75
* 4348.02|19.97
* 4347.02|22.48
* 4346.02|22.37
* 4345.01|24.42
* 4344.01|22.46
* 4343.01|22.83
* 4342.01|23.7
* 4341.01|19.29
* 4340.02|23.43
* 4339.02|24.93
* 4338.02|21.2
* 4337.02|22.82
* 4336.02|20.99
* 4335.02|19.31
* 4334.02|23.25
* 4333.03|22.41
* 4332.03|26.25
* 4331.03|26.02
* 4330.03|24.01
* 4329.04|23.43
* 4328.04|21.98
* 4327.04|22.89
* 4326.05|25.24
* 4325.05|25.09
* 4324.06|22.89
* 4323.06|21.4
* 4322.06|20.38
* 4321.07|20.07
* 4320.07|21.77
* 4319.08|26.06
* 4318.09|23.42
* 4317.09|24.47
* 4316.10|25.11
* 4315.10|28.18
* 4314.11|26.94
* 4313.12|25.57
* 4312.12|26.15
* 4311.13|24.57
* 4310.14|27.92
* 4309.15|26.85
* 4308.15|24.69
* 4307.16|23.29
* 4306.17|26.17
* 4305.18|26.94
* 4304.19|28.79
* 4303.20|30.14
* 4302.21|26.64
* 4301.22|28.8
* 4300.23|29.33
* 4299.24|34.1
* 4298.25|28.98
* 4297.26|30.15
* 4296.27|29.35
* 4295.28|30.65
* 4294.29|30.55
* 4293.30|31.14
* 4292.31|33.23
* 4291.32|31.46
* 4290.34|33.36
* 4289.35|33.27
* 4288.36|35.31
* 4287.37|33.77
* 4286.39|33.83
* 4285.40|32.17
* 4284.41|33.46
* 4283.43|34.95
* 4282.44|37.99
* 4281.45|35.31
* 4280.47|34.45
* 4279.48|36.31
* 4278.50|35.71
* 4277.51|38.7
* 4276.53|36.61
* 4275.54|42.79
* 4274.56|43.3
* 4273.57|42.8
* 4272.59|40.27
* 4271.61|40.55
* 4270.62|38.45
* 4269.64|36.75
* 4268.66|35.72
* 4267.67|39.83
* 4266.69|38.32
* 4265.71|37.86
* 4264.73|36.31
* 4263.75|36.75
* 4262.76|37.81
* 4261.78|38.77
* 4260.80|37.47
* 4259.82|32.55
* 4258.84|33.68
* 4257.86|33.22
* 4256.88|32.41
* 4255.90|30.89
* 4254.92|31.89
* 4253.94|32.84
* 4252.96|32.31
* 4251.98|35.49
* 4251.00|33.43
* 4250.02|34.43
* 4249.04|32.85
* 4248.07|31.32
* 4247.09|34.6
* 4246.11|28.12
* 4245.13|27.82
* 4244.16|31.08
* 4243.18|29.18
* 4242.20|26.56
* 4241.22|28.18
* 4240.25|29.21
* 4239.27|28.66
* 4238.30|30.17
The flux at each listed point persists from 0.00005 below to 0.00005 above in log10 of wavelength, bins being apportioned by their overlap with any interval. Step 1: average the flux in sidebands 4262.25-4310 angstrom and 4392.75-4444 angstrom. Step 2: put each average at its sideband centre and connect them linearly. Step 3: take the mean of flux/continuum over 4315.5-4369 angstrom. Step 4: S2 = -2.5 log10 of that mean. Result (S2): 0.24 mag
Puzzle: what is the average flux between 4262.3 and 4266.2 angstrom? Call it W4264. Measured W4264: 37.1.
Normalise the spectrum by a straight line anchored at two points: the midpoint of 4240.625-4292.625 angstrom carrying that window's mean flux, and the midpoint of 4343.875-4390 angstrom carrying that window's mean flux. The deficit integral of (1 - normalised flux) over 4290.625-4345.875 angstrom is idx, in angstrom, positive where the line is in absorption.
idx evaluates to 4.9 angstrom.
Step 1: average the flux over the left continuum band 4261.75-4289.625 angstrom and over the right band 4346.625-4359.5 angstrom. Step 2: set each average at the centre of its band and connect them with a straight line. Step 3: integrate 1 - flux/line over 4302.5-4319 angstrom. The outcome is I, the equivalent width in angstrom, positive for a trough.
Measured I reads 2.2 angstrom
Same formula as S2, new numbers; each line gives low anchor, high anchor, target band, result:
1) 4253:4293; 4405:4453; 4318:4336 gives 0.298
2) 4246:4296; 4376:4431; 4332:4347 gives 0.219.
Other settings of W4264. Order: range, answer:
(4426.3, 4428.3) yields 20.3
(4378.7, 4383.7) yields 20.8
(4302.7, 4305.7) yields 28.6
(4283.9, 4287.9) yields 33.4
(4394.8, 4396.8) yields 19.4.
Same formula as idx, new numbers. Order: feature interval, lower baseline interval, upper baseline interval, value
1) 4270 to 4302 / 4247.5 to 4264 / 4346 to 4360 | -4.64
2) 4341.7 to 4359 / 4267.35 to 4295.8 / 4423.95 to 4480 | 4.19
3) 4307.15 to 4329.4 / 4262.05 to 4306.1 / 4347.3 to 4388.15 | 3.67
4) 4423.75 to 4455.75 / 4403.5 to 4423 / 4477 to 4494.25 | 0.64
